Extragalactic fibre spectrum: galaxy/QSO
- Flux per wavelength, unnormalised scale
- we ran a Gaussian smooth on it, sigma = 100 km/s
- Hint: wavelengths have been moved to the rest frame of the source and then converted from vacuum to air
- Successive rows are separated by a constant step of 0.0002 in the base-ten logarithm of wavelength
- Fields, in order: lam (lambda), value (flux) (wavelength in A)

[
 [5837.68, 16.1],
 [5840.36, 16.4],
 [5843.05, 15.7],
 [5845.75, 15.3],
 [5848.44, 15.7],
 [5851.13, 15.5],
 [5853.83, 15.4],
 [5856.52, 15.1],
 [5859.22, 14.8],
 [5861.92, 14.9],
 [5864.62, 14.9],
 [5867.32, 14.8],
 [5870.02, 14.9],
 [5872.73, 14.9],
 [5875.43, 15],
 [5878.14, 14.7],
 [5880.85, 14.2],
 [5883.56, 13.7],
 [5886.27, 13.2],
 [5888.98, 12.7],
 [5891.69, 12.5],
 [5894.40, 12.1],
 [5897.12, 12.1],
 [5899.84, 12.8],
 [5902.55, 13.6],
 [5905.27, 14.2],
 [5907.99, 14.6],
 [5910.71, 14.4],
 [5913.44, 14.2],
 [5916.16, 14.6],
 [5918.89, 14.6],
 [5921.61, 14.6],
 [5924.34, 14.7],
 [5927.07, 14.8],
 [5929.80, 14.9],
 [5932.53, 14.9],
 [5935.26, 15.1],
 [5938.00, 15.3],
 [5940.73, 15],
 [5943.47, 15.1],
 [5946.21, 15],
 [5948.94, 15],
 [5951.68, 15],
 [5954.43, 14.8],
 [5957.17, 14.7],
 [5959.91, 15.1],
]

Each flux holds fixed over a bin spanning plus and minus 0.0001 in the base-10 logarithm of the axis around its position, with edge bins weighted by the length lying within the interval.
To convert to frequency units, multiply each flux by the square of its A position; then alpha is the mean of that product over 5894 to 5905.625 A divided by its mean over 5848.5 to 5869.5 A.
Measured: 0.87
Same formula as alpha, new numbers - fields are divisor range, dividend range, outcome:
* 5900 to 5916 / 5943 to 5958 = 1.07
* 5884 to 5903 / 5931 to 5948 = 1.20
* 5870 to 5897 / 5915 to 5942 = 1.10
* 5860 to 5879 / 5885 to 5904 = 0.86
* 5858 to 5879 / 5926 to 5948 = 1.03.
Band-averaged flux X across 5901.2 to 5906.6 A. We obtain 13.9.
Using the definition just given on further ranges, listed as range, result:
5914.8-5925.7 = 14.6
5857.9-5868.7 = 14.9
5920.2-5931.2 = 14.8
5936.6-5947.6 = 15.1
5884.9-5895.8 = 12.6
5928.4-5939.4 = 15.1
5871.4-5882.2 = 14.7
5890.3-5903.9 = 12.6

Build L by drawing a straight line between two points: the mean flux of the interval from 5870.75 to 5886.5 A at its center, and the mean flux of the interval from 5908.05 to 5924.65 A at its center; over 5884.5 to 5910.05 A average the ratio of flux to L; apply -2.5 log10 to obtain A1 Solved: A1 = 0.10 mag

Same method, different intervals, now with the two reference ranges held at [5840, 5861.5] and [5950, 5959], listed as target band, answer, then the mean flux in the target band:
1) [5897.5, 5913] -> 0.10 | 13.8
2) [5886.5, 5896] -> 0.21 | 12.5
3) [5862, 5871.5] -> 0.03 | 14.9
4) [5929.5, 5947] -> -0.01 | 15.1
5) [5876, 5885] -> 0.07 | 14.2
